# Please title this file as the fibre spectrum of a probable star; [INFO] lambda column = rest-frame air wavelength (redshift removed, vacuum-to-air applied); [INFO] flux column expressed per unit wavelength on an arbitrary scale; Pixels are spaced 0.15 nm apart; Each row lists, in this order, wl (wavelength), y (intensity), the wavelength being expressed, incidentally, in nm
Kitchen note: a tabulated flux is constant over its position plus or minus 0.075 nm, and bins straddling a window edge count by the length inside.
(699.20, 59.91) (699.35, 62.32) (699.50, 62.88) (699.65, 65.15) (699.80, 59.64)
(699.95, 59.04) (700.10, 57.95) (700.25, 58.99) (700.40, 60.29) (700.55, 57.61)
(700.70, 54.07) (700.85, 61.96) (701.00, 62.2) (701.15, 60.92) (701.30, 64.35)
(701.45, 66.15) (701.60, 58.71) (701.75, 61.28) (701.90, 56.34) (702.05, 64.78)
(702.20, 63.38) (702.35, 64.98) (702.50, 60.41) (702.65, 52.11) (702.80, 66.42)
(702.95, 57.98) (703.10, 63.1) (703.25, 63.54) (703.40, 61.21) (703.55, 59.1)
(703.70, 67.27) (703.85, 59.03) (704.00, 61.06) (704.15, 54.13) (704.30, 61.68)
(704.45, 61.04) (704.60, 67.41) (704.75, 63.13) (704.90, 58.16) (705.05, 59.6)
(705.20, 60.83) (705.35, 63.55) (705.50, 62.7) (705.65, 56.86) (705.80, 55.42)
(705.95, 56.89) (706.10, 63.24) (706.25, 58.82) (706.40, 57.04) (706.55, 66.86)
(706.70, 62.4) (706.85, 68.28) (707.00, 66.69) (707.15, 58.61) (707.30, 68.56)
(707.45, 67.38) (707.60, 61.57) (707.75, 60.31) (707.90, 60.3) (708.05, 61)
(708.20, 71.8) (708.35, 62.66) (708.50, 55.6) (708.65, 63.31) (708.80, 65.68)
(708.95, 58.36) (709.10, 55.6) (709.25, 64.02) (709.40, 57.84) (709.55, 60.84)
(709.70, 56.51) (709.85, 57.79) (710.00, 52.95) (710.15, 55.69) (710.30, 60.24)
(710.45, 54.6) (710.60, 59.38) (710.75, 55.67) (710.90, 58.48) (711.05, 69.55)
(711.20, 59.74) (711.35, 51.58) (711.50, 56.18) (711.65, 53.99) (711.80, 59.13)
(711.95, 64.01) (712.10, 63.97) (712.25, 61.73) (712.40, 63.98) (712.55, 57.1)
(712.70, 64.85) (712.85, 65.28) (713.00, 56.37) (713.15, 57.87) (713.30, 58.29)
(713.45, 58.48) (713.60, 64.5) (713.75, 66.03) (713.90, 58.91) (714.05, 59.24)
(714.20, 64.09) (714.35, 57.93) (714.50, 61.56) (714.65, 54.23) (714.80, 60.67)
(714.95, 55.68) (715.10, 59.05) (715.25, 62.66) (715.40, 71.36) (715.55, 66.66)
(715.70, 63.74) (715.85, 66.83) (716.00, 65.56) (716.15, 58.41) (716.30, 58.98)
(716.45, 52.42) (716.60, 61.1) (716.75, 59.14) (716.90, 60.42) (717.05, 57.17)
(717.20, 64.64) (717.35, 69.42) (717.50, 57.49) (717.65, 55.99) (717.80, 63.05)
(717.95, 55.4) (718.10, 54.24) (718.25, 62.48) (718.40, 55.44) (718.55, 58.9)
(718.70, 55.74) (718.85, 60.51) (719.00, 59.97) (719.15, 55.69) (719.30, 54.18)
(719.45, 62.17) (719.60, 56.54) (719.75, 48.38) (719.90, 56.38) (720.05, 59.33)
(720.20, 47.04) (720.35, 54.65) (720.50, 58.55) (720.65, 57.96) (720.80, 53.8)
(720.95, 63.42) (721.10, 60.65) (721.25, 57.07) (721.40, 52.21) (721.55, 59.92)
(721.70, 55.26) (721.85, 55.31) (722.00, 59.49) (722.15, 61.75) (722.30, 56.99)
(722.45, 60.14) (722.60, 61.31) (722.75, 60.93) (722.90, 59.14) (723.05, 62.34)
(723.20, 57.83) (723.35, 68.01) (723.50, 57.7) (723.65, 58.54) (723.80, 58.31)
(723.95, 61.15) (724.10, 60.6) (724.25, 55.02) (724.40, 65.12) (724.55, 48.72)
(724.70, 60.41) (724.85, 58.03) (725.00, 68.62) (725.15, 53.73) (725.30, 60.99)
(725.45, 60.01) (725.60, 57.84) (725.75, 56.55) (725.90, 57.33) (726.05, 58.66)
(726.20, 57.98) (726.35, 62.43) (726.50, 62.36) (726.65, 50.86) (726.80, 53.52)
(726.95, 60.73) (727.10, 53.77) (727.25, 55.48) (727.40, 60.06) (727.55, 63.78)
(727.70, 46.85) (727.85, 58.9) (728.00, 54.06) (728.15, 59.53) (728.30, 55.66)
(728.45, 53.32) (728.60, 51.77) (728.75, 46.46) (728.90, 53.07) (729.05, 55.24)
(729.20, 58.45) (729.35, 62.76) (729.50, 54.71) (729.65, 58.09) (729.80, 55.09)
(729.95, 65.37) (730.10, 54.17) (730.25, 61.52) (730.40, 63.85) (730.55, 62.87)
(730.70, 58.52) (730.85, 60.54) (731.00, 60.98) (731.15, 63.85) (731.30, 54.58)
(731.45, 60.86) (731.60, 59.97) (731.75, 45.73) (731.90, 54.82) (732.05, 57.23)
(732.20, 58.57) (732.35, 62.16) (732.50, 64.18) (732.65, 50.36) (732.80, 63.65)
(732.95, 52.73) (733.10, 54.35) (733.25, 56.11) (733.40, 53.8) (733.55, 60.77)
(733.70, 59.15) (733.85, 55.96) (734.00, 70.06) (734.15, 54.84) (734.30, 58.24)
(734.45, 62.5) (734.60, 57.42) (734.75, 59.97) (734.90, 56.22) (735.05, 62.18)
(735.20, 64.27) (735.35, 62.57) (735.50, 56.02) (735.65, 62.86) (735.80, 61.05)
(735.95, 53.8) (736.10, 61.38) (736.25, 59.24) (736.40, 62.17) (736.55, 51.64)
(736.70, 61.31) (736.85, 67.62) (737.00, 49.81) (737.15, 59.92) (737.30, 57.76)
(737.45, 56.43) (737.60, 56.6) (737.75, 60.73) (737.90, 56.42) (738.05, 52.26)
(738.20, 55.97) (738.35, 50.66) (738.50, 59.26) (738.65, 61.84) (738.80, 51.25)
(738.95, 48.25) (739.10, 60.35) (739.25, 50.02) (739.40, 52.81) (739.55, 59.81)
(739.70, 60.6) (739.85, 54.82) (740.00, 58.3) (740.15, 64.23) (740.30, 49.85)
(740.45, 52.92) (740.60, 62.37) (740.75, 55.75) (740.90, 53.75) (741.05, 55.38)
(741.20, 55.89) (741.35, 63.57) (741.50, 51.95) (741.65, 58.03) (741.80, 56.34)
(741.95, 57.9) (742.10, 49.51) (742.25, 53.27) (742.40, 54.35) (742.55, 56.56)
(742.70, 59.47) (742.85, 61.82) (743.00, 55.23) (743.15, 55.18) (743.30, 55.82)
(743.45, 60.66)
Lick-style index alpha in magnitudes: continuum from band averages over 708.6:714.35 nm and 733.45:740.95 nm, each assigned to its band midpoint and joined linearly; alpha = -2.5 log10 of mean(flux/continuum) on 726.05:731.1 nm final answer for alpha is 0.021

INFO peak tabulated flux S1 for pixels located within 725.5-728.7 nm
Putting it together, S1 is 63.78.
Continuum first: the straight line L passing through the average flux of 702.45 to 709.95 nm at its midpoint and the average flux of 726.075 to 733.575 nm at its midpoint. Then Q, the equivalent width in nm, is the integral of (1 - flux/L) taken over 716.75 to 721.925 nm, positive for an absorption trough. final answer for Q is 0.12 nm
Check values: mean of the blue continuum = 61.2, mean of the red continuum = 57.3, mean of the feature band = 57.7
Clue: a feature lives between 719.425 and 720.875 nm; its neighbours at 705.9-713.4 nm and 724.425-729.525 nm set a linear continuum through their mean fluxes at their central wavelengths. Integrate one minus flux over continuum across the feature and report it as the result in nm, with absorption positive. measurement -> 0.078 nm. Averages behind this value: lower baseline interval 60.6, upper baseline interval 56.9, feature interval 55.2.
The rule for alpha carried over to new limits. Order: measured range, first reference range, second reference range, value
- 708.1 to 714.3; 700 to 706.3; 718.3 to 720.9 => -0.03 mag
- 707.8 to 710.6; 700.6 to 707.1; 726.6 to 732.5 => 0.01 mag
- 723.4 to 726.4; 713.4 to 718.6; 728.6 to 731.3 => 0.00 mag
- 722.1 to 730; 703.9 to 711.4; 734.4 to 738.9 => 0.02 mag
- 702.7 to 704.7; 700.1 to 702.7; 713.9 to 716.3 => -0.02 mag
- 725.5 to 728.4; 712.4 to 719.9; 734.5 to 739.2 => 0.03 mag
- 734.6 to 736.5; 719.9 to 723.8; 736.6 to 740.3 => -0.05 mag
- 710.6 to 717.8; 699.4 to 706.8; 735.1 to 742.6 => -0.02 mag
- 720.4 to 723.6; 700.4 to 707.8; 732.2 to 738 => 0.02 mag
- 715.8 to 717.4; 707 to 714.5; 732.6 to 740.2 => -0.02 mag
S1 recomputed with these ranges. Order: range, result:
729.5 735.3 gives 70.06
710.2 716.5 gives 71.36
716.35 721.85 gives 69.42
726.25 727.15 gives 62.43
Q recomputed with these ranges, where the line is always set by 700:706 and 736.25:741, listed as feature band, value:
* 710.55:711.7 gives 0.03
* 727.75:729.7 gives 0.08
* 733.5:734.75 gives -0.06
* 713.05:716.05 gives -0.11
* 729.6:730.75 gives -0.05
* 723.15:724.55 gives -0.03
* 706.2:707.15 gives -0.04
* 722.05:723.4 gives -0.05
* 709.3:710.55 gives 0.06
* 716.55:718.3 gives -0.03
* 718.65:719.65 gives 0.02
